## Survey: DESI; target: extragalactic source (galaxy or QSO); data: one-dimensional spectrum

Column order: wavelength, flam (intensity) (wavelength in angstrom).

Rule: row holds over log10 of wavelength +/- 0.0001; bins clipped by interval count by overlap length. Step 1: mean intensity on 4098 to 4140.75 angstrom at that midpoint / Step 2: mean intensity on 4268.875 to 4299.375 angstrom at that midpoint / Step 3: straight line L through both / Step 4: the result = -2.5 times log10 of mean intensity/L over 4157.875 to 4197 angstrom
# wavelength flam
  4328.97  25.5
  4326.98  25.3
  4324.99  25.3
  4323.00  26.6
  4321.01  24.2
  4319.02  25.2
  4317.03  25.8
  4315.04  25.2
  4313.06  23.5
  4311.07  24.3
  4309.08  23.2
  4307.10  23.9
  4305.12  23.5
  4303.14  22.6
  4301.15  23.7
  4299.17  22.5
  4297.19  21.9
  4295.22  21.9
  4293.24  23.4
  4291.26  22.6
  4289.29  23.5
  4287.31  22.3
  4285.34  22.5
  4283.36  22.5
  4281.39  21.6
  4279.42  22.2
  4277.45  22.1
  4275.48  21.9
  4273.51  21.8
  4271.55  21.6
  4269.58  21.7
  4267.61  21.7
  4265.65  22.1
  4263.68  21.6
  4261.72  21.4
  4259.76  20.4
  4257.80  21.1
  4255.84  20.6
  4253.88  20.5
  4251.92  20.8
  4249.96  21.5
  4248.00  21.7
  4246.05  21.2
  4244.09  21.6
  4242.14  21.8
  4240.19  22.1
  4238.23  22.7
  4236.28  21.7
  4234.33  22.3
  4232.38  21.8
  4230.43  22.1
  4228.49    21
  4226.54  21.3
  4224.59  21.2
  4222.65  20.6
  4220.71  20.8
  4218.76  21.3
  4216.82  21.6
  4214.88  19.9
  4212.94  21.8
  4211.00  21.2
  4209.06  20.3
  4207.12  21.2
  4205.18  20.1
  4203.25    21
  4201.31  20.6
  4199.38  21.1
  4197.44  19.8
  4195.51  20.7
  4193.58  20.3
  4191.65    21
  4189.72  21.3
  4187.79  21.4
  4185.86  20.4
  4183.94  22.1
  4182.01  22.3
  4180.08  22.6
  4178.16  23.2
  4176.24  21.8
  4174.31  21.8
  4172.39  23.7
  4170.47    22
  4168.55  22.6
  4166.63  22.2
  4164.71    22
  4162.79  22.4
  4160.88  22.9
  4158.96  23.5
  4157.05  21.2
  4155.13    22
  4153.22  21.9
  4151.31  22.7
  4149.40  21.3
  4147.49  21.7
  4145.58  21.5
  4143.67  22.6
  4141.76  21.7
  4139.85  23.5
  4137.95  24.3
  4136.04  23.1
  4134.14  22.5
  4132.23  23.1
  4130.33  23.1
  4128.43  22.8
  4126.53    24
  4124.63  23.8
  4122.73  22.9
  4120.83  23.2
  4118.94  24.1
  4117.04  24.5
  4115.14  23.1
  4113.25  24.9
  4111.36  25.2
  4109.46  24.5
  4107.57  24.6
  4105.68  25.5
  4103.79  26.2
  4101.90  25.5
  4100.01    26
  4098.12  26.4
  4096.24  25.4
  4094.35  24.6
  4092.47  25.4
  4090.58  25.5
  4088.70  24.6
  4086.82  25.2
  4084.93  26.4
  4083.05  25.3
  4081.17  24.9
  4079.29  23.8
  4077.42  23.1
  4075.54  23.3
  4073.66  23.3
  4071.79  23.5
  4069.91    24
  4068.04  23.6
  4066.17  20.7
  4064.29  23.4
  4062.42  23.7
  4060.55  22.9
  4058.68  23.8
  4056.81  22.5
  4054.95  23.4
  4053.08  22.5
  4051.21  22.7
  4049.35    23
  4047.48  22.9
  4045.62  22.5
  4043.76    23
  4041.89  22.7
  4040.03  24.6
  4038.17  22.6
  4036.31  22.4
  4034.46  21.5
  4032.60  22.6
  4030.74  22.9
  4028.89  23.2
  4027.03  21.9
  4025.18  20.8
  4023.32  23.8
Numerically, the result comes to 0.072 mag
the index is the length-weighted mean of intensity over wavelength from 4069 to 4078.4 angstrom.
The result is 23.4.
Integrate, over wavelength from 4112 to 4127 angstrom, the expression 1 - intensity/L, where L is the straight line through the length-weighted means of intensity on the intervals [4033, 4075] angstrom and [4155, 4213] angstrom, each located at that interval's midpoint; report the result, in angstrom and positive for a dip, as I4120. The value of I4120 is -1.0 angstrom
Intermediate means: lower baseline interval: 23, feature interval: 23.8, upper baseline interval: 21.6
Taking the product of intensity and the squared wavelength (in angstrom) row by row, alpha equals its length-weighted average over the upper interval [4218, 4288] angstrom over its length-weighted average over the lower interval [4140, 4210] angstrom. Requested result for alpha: 1.03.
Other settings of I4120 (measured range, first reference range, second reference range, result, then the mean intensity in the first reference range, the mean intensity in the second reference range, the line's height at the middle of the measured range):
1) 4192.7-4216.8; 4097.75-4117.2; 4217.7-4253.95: 1.79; 25.1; 21.5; 22.4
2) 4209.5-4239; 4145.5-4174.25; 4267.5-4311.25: 1.33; 22.3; 22.5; 22.4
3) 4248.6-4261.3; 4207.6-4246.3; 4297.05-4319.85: 0.79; 21.4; 23.8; 22.2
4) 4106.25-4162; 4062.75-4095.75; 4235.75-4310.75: 1.06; 24.2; 22.1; 23.6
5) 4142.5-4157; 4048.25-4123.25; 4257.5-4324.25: 1.14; 24.2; 22.9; 23.8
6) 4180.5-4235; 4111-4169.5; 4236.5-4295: 2.95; 22.9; 21.8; 22.3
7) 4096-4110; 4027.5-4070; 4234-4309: -1.77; 22.9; 22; 22.7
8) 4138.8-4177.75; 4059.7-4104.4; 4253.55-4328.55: 2.61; 24.4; 22.9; 23.9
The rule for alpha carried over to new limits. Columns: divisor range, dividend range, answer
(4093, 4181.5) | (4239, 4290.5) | 0.99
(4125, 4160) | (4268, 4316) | 1.08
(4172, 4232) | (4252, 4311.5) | 1.08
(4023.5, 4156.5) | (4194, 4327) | 1.02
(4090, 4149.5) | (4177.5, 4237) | 0.92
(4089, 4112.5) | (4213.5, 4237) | 0.89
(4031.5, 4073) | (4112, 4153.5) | 1.05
